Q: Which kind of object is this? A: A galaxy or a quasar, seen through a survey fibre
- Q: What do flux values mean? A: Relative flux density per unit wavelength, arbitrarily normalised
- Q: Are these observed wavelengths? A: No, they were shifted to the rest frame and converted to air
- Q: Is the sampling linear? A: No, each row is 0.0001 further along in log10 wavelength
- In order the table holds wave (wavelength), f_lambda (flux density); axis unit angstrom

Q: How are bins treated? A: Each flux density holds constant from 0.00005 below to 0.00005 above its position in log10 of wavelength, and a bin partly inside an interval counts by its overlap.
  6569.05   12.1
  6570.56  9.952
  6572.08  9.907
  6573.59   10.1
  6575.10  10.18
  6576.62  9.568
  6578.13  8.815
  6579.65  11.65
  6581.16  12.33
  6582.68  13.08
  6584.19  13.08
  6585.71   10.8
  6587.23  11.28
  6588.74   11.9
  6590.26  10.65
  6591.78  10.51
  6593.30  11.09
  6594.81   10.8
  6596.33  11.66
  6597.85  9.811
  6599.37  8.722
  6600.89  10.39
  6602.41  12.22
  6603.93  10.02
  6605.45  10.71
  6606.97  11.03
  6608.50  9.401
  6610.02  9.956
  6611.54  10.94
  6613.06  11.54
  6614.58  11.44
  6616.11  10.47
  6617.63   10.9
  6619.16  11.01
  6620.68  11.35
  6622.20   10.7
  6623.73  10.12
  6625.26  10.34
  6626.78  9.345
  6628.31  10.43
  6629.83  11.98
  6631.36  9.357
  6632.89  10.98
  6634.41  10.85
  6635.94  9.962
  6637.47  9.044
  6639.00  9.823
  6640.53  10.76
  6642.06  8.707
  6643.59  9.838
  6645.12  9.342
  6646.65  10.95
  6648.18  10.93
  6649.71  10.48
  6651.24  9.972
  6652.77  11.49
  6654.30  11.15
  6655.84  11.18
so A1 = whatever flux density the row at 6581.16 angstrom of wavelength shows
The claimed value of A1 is 12.33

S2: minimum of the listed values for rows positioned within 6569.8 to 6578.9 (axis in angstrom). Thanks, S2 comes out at 8.815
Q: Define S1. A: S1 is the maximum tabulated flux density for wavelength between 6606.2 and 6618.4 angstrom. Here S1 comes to 11.54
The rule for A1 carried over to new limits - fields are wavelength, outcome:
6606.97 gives 11.03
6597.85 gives 9.811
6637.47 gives 9.044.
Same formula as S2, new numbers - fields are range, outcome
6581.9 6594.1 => 10.51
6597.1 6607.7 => 8.722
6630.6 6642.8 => 8.707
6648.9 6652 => 9.972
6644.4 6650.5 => 9.342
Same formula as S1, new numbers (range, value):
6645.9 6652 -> 10.95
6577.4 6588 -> 13.08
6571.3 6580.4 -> 11.65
